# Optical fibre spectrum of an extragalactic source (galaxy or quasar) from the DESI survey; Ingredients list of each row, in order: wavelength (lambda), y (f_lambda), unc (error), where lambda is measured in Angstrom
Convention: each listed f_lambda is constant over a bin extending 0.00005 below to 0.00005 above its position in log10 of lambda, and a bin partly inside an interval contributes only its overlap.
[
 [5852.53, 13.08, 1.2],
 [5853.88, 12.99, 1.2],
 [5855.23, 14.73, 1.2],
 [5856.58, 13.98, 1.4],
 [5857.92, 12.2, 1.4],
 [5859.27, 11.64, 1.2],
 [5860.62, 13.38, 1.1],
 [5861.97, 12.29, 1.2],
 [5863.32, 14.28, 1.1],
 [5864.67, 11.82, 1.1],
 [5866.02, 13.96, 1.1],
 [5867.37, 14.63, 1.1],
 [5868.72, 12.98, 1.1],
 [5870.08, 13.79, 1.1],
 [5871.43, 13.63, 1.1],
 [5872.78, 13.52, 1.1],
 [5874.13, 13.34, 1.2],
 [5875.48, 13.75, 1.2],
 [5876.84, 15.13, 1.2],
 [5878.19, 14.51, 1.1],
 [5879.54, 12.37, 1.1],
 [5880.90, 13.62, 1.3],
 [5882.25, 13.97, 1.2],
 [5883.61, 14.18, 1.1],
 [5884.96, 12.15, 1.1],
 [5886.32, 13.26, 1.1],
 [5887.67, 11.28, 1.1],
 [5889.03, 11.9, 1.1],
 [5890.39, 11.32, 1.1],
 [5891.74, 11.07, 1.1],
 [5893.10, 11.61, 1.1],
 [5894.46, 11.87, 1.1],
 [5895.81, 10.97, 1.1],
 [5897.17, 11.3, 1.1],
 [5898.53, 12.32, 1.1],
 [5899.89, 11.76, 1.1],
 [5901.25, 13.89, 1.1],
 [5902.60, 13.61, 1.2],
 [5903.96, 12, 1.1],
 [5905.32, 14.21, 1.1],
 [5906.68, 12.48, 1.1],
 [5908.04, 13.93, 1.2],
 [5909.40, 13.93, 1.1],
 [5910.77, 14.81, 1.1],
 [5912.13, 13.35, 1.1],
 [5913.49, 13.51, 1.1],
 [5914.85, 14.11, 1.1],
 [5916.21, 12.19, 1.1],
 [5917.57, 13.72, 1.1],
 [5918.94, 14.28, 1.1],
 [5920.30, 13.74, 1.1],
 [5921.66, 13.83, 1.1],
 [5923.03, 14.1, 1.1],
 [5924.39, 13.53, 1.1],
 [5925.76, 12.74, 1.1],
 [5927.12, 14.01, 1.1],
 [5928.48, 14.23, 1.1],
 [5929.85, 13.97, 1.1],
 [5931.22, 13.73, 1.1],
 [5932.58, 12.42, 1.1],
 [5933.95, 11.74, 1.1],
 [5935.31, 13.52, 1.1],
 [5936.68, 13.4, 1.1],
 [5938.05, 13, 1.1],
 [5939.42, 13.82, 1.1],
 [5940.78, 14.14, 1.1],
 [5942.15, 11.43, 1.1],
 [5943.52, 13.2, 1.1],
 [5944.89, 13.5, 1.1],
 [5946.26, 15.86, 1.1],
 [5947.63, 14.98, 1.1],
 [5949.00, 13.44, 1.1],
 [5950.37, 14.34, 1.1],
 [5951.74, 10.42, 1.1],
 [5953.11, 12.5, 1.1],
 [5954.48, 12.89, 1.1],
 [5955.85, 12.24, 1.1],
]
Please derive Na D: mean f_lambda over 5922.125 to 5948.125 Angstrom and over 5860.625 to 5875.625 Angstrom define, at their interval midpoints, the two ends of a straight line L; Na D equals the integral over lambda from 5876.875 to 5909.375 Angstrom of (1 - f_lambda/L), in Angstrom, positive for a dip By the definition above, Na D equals 1.95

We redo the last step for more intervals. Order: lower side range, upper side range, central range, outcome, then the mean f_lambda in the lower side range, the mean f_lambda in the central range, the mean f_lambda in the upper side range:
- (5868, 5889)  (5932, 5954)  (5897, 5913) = 0.1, 13.4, 13.2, 13.2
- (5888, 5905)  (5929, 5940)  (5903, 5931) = -2.2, 12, 13.6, 13.2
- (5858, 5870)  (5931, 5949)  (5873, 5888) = -0.3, 13.1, 13.5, 13.4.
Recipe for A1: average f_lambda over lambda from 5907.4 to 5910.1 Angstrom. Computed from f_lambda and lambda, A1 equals 13.9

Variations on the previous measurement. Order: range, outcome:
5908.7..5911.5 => 14.3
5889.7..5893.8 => 11.3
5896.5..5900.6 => 11.8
